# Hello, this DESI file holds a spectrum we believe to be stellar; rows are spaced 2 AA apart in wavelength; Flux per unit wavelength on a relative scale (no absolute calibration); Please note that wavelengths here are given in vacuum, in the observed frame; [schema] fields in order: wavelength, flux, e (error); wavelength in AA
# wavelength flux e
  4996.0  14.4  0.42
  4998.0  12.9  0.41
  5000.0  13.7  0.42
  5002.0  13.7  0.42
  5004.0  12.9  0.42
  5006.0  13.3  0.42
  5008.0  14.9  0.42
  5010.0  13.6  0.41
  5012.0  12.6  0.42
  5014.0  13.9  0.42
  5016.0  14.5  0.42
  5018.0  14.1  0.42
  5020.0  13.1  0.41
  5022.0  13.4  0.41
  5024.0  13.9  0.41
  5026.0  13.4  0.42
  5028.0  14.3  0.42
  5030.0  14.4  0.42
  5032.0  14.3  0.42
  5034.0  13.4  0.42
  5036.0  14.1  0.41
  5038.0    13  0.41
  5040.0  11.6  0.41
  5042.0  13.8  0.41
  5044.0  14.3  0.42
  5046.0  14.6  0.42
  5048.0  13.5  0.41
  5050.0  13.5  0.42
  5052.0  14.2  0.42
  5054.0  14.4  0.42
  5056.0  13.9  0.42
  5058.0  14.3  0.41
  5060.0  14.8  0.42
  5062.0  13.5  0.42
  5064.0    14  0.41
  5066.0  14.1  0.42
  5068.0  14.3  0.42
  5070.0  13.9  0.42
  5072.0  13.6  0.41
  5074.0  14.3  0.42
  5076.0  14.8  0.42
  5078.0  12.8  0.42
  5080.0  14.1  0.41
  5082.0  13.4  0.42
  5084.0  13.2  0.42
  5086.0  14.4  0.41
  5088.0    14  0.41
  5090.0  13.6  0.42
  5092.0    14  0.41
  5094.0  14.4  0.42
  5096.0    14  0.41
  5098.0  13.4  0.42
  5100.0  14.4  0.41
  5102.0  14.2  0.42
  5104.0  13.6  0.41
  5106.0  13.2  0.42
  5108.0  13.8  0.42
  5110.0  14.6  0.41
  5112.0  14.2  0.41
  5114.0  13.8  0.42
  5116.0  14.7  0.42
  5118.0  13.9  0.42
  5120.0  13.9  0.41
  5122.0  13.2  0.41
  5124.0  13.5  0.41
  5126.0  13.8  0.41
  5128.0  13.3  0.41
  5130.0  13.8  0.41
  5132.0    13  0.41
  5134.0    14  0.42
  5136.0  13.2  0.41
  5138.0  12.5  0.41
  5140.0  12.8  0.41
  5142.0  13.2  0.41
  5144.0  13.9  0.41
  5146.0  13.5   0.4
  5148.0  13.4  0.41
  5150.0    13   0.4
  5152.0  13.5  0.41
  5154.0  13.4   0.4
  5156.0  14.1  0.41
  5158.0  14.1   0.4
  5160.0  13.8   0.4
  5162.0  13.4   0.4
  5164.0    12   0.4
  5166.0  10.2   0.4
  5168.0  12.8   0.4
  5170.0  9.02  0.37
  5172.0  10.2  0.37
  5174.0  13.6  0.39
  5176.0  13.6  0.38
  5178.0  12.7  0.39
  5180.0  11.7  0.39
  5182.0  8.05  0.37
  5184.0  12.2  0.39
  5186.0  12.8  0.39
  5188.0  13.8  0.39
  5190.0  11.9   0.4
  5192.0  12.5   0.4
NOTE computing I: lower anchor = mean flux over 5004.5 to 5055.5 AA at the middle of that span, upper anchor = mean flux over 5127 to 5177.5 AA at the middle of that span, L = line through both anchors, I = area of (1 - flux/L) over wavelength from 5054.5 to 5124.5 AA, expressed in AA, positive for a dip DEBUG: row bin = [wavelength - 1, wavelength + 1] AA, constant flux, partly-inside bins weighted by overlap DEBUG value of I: -3.1 AA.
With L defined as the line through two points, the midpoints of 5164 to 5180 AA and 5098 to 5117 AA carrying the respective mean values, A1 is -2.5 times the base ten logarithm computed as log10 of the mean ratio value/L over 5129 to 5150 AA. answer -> -0.04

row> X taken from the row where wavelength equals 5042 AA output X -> 13.8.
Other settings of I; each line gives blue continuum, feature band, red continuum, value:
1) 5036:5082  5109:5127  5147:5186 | -1.25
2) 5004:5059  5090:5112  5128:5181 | -1.15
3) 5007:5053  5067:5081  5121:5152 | -0.40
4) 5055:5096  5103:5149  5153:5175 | -1.81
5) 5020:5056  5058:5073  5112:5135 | -0.32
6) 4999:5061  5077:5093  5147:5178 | -0.44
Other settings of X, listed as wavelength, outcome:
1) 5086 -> 14.4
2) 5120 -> 13.9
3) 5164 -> 12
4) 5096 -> 14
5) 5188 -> 13.8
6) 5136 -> 13.2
